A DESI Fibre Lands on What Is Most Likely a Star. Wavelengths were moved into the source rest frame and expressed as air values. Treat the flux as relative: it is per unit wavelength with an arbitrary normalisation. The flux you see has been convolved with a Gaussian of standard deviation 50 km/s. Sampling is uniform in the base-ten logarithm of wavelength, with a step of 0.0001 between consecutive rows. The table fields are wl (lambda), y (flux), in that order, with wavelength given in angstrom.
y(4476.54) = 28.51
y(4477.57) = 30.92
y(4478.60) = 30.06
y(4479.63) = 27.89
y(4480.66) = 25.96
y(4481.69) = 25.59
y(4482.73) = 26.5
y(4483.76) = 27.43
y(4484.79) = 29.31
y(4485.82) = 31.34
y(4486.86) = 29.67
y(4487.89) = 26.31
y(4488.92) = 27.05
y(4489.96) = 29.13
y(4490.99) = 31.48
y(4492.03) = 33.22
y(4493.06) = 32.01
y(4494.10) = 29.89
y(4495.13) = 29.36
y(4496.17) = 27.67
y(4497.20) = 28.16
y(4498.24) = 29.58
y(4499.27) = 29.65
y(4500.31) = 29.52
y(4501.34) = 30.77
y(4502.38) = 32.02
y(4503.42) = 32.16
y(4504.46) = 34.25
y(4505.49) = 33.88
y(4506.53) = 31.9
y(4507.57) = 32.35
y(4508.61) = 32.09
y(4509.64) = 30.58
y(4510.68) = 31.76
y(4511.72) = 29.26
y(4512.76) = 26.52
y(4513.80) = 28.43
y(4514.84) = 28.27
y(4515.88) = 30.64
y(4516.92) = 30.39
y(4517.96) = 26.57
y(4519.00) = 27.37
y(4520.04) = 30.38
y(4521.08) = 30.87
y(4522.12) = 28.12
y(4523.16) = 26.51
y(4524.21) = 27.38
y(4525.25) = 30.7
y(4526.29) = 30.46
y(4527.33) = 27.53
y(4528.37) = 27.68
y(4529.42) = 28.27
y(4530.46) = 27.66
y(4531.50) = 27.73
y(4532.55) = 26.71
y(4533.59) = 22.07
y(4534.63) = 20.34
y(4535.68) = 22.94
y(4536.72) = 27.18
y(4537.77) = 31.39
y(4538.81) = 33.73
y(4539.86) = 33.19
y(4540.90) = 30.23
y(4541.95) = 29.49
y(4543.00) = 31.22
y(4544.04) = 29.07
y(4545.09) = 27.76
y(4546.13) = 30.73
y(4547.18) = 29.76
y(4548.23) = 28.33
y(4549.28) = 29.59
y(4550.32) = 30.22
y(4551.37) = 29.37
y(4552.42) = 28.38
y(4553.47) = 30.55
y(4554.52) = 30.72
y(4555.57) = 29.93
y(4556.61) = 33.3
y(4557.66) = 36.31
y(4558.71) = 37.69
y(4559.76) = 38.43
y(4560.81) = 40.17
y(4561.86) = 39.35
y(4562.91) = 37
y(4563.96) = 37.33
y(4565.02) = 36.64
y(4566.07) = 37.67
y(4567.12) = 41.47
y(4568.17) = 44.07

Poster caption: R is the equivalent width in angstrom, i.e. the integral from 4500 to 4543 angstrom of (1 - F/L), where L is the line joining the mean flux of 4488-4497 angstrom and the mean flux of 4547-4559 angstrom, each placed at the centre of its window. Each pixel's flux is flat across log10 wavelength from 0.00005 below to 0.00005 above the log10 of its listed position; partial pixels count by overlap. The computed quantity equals 1.6 angstrom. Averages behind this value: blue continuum 29.7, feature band 29.3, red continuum 31.1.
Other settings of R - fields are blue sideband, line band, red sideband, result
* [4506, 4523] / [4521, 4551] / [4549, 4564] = 3.1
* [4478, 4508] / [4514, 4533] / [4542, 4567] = 1.8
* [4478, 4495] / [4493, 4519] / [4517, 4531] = -1.4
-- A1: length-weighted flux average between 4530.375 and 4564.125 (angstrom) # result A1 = 30.8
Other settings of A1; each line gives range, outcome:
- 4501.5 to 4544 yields 29.3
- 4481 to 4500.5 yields 29.1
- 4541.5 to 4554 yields 29.5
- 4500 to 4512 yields 31.8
